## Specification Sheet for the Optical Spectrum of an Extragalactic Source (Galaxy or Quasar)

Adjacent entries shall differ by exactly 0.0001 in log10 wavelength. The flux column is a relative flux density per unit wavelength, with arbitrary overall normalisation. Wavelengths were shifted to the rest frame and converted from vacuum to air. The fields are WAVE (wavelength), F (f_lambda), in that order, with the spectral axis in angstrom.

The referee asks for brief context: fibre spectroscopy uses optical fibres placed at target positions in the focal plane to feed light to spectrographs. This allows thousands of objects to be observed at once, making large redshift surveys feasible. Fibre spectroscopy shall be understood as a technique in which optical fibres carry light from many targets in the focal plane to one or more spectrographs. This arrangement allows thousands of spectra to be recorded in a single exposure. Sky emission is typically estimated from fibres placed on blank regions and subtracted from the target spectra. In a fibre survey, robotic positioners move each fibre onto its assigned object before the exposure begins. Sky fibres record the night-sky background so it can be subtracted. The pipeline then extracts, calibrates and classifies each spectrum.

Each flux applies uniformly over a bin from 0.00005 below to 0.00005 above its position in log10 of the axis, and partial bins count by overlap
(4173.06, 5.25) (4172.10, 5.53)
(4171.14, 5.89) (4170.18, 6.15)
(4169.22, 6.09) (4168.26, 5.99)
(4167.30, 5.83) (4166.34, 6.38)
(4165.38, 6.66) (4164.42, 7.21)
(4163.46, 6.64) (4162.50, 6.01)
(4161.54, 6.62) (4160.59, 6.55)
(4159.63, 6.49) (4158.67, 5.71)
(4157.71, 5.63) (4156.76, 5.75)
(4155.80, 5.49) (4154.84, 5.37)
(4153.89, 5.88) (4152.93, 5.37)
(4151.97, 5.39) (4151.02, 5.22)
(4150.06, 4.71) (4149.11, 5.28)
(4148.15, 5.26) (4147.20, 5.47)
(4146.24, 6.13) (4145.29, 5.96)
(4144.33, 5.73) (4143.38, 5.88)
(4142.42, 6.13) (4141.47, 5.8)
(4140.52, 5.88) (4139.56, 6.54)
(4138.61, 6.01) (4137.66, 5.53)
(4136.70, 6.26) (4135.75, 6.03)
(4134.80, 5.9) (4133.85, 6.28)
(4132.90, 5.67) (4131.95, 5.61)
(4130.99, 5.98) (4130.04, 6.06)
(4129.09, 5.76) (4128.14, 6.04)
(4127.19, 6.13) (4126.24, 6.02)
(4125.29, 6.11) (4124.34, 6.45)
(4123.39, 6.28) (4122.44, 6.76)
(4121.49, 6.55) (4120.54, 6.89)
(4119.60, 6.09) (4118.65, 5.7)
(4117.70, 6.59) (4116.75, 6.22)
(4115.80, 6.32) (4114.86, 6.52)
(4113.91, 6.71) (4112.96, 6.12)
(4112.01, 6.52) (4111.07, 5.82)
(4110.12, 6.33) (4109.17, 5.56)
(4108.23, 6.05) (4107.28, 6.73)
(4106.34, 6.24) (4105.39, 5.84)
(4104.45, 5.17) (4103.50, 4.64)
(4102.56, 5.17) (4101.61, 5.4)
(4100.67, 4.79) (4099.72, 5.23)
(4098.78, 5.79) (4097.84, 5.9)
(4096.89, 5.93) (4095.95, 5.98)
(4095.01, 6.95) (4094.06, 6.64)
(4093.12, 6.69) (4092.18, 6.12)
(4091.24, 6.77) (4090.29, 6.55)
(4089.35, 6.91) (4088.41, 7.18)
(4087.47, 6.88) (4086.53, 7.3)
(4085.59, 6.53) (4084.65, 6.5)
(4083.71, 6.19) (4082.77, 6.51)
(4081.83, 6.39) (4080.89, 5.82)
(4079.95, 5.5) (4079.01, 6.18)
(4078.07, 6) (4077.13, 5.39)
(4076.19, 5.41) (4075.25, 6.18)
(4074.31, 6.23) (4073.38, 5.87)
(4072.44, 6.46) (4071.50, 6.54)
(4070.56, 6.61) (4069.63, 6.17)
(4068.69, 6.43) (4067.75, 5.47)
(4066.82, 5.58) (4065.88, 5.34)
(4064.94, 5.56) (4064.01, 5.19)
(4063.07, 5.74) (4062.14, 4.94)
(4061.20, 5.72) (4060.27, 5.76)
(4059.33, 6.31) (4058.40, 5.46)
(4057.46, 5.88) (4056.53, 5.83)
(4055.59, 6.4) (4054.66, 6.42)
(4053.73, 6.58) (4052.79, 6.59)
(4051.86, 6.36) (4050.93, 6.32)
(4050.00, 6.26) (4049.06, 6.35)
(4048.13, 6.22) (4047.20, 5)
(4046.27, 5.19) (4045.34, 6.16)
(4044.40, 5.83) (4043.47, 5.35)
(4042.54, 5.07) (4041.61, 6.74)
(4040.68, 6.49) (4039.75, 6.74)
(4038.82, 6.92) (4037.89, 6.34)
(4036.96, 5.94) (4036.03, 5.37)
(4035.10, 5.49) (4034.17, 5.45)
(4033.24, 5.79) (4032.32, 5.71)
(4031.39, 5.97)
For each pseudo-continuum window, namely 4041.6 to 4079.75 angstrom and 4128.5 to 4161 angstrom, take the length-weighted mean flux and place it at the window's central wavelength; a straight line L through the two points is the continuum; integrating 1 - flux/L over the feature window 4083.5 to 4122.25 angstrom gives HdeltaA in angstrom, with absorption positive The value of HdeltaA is -2.3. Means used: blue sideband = 5.92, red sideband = 5.78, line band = 6.2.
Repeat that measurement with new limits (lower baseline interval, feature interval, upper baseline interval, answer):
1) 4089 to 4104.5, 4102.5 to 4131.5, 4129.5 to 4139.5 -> -0.86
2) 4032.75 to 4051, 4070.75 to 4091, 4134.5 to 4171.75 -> -1.32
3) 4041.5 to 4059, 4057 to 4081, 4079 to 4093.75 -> 1.63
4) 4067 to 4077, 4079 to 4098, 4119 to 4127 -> -0.85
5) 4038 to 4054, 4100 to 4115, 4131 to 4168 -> 0.41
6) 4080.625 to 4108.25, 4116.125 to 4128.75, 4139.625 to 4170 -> -0.52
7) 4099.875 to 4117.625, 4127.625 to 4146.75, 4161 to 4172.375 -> 0.38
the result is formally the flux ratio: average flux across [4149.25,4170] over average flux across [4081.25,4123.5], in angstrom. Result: 1.0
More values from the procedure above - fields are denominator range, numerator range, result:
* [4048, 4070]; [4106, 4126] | 1.06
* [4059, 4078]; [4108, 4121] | 1.07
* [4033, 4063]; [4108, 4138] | 1.03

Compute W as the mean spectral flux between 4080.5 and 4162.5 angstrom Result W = 6.04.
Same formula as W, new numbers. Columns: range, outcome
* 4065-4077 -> 5.99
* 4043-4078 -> 5.92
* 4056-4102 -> 6.06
